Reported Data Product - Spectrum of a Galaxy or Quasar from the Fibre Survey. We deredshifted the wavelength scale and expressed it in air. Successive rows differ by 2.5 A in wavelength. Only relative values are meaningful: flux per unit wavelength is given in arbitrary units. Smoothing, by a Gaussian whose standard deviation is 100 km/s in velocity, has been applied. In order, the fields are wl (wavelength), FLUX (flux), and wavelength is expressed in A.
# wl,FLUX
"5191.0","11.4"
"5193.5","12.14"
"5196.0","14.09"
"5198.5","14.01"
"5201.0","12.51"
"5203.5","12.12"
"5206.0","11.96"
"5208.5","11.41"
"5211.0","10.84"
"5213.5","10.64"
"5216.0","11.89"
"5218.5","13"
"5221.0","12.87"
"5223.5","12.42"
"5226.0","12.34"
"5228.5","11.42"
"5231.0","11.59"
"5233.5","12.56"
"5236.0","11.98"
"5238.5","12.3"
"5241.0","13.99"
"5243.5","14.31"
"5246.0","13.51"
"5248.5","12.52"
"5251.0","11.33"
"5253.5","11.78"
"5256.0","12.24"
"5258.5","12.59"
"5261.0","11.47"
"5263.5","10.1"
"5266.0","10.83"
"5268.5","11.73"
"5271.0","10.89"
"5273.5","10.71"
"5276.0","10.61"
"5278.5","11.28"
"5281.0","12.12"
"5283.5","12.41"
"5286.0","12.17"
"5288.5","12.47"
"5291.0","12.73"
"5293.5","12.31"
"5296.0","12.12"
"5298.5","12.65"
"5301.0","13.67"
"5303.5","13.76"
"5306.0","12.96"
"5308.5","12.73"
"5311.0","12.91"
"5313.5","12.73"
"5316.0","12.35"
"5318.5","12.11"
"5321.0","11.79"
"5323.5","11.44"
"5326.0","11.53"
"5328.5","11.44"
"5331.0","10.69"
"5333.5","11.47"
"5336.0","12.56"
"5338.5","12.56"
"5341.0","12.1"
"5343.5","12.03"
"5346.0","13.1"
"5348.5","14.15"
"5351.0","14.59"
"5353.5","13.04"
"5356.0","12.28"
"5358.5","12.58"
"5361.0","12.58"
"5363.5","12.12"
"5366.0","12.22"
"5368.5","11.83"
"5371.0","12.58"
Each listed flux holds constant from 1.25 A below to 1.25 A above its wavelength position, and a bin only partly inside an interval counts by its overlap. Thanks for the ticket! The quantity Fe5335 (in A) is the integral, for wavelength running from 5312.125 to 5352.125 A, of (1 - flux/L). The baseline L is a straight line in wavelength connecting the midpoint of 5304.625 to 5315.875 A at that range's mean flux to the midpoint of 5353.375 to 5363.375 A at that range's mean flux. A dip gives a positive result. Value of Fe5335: 1.2 A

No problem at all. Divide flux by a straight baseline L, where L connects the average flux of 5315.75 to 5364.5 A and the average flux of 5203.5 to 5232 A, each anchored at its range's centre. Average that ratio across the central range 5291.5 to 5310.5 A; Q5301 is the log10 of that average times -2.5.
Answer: -0.06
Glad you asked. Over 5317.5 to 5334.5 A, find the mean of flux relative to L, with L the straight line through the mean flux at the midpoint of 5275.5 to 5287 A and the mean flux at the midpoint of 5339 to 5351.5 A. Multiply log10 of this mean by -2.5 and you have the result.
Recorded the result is 0.11 mag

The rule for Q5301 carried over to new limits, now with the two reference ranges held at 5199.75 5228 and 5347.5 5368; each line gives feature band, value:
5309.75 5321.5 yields 0.018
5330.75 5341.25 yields 0.069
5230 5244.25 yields -0.054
